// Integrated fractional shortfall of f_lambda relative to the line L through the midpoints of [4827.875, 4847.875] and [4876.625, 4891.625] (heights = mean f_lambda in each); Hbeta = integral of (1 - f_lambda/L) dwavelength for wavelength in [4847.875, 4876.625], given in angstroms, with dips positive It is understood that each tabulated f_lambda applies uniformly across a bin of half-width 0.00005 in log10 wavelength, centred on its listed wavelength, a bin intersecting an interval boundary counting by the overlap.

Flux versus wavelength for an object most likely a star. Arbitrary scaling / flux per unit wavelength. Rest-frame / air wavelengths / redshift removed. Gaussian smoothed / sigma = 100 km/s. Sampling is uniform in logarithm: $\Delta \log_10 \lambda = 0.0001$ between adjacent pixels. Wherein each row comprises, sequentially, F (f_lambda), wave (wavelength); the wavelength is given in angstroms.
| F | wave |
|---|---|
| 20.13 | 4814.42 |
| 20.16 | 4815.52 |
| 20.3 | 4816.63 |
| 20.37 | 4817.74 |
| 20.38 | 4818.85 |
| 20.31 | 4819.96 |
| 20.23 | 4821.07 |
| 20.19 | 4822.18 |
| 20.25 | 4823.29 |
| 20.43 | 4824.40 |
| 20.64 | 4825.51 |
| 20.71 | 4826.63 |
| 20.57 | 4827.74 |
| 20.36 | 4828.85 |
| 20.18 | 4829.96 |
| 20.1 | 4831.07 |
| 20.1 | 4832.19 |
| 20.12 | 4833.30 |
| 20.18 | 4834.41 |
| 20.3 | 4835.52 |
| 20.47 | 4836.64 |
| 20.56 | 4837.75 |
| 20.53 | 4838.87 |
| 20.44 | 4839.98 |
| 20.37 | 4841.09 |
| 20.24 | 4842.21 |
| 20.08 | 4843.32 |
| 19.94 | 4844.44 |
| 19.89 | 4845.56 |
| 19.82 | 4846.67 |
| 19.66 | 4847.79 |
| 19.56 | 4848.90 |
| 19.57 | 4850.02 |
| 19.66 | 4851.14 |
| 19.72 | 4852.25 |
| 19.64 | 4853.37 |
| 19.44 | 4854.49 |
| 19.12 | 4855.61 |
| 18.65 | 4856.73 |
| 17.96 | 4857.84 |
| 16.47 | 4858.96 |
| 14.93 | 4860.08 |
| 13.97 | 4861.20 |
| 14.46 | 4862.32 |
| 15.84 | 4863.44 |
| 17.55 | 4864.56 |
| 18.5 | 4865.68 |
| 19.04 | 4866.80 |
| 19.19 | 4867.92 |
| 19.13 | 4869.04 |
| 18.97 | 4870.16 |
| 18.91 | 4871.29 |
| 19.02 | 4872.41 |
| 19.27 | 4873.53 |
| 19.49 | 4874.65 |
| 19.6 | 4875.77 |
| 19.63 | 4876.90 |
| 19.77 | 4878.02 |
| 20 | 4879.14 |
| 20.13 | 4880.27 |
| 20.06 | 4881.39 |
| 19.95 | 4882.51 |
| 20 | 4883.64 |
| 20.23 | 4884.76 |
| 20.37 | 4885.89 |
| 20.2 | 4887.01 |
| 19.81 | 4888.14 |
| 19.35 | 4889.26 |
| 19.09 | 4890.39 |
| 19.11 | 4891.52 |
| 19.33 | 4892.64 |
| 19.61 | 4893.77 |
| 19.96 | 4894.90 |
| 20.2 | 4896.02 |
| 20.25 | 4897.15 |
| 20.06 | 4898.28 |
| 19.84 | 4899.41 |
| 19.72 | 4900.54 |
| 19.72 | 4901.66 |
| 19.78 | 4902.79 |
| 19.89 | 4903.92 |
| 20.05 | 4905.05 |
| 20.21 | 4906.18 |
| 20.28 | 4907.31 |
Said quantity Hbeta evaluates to 2.4 angstroms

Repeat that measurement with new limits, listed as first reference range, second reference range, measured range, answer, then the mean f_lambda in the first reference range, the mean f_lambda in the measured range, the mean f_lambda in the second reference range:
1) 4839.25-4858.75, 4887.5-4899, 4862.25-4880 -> 0.76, 19.6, 18.8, 19.7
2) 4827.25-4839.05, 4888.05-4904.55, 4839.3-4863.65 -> 1.79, 20.3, 18.7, 19.7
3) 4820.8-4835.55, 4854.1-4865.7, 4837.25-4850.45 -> -1.02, 20.3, 20.1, 16.9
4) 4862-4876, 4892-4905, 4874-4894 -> -0.64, 18.4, 19.8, 19.9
